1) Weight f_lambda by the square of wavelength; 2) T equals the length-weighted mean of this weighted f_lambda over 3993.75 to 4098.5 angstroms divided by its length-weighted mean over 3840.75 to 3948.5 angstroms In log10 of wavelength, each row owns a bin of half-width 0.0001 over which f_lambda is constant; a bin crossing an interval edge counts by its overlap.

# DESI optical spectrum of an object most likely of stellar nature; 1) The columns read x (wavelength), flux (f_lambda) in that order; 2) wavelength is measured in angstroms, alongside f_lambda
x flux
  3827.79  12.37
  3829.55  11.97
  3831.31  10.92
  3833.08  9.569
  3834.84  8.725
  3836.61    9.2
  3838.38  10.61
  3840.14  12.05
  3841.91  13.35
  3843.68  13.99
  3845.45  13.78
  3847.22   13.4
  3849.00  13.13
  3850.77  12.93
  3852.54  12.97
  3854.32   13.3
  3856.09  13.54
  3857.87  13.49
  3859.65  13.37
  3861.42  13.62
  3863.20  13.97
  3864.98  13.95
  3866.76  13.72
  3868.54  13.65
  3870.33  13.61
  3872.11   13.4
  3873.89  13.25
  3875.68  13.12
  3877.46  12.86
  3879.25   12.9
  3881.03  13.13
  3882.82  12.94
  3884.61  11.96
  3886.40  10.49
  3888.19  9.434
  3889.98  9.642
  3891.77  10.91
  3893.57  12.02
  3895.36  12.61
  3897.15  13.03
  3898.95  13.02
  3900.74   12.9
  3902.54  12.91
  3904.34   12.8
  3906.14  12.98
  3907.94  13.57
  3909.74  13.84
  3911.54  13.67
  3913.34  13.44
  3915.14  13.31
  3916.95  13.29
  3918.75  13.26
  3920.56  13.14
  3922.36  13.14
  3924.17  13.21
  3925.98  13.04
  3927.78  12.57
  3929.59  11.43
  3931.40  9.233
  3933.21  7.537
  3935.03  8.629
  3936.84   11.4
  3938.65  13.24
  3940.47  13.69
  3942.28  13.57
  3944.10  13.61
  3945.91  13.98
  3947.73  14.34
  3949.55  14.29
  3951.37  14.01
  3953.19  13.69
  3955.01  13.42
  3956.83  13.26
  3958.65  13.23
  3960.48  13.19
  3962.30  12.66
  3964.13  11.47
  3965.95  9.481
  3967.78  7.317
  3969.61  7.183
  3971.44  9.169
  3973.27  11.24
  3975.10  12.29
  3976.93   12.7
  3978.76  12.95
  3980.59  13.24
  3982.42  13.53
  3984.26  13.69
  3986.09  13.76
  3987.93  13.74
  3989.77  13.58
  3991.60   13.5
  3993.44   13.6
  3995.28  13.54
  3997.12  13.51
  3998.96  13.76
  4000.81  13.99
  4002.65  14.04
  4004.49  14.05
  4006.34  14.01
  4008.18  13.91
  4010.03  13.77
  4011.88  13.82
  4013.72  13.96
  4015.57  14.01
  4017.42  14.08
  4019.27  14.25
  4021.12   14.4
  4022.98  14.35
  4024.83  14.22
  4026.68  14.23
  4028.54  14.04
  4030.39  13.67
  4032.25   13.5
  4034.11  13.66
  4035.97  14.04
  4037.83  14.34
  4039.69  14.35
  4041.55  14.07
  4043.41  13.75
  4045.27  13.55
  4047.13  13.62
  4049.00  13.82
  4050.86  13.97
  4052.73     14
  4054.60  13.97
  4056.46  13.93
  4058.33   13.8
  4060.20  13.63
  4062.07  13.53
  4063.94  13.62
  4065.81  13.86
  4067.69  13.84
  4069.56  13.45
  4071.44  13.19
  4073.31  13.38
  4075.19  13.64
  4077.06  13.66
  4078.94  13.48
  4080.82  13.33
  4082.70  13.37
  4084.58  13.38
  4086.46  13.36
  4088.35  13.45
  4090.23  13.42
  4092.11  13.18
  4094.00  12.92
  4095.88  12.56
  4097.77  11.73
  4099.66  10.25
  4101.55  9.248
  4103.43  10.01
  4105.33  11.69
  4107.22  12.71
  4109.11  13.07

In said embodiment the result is 1.16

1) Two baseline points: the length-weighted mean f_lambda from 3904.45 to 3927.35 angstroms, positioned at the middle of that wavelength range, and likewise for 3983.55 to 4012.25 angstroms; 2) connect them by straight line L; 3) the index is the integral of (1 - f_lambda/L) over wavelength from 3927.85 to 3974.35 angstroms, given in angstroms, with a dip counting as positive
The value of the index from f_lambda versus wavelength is 5.9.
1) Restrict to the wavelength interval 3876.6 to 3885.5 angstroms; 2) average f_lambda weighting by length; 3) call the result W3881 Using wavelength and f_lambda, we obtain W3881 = 12.8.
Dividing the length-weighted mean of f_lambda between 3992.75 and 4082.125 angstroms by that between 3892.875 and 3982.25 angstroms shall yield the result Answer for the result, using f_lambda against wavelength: 1.12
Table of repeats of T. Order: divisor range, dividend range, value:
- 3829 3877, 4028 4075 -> 1.20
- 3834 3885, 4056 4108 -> 1.12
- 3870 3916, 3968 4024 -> 1.10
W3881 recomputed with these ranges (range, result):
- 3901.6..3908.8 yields 13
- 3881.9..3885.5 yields 12.4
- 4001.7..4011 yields 14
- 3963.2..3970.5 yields 8.87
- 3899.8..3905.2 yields 12.9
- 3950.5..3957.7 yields 13.6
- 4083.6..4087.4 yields 13.4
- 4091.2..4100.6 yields 12.1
